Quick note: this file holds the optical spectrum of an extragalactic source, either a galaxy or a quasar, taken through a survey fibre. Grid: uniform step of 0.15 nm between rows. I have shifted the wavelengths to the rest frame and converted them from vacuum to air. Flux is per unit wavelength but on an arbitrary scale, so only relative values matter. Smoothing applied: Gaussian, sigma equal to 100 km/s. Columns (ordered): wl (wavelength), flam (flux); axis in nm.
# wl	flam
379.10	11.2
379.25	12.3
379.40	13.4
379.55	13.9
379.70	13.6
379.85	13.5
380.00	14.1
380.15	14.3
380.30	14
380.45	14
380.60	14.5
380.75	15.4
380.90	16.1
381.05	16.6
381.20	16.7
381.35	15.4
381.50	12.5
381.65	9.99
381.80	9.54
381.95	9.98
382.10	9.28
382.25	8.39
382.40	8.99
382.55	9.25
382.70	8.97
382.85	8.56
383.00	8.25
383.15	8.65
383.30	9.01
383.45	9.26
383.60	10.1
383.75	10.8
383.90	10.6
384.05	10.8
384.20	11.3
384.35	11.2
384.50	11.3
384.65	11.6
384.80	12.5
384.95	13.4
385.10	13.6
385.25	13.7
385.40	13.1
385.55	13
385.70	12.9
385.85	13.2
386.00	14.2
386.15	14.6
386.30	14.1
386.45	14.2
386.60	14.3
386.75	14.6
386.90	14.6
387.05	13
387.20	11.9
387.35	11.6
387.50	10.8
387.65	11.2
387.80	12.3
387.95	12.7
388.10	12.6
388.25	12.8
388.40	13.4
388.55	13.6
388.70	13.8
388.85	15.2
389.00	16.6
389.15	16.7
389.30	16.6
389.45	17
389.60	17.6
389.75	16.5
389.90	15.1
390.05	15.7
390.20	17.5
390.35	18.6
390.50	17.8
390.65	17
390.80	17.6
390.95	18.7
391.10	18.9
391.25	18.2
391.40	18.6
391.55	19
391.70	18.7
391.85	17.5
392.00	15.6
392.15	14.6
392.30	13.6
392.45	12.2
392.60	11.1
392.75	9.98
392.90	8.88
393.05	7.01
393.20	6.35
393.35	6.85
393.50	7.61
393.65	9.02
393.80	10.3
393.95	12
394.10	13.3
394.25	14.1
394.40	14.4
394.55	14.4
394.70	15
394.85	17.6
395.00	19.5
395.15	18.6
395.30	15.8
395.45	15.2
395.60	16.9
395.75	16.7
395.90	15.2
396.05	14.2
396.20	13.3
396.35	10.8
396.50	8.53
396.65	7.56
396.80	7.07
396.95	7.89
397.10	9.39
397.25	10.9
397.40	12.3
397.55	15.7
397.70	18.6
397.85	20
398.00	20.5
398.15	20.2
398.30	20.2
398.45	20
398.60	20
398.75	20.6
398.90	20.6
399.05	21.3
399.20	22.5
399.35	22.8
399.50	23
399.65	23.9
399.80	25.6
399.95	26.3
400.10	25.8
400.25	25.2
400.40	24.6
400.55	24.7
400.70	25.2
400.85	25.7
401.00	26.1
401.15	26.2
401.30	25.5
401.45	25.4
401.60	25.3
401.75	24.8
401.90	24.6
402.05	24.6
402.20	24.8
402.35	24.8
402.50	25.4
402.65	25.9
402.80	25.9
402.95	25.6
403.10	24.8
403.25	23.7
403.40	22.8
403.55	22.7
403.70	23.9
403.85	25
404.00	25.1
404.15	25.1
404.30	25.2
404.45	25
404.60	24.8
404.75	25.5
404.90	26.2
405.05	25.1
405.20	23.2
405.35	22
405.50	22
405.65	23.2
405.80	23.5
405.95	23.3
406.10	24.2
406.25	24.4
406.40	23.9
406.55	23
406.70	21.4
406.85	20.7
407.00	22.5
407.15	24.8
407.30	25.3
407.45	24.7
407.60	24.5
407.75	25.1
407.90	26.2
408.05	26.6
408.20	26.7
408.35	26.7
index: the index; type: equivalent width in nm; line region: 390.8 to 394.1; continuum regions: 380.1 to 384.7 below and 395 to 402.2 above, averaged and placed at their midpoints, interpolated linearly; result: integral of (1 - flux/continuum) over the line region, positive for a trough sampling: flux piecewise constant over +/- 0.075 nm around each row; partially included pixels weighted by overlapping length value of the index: 0.633 nm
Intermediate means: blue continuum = 11.4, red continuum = 19.5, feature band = 13.2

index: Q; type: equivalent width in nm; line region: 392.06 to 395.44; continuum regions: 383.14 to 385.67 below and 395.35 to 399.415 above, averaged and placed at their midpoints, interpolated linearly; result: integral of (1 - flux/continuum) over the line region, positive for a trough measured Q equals 0.52 nm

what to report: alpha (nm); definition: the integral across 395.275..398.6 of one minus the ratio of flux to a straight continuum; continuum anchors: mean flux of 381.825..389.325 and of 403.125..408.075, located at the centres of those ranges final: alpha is 0.78 nm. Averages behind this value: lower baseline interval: 12.1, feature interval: 14.5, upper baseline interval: 24.1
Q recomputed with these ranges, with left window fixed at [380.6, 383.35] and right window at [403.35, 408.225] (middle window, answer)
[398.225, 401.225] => -0.37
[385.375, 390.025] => 0.12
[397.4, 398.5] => 0.06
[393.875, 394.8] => 0.21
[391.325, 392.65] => 0.07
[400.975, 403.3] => -0.32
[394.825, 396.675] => 0.39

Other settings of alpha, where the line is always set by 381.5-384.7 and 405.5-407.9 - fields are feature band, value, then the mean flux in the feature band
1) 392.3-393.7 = 0.59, 9.03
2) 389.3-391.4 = -0.49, 17.4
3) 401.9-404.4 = -0.36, 24.7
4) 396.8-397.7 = 0.33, 11.5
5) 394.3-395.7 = 0.04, 16.3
